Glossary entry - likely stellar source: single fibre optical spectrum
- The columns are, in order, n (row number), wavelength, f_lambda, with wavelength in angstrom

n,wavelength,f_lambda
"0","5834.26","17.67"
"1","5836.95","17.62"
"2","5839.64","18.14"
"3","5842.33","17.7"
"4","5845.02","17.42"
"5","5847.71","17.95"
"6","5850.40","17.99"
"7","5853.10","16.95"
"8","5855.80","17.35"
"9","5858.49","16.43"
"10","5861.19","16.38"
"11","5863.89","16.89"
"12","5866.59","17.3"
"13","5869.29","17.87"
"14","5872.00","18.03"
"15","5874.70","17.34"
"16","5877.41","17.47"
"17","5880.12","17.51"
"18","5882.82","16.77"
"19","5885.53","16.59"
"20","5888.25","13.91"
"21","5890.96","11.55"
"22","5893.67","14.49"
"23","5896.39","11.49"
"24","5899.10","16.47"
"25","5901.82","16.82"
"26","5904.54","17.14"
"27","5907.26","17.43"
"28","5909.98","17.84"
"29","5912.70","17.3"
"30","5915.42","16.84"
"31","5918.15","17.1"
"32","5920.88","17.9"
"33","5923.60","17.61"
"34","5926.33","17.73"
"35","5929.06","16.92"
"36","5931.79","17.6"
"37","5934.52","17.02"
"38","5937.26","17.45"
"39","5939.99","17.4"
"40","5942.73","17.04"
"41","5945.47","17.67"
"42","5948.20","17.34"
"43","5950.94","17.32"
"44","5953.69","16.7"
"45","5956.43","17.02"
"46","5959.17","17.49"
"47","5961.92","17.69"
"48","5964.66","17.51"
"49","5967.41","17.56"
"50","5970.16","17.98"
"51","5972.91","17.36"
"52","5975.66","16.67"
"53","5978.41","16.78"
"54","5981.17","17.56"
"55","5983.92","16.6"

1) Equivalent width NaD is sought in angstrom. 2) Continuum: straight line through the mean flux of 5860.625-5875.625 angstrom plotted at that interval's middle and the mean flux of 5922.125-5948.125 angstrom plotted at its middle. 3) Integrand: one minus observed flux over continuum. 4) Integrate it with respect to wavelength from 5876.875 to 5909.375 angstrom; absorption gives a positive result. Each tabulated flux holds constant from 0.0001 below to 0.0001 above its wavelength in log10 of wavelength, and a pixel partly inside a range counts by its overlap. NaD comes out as 3.2 angstrom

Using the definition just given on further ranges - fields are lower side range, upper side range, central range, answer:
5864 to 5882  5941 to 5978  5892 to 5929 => 1.8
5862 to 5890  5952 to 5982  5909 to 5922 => -0.2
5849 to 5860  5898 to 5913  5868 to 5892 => 1.1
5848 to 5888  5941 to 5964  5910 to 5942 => -0.2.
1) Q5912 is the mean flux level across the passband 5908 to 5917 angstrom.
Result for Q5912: 17.3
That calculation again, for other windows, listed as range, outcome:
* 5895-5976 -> 17.1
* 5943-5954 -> 17.3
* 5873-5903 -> 15.5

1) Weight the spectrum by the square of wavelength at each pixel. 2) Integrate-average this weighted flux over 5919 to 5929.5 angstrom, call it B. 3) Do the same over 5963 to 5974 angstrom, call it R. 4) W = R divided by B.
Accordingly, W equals 1.0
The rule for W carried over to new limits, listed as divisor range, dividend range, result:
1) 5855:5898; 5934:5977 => 1.11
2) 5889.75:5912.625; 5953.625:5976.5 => 1.14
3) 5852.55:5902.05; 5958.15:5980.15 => 1.11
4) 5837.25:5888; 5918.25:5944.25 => 1.03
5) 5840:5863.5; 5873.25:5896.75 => 0.90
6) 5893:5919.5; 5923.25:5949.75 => 1.07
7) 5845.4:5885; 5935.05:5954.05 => 1.03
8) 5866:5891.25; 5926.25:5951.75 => 1.07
